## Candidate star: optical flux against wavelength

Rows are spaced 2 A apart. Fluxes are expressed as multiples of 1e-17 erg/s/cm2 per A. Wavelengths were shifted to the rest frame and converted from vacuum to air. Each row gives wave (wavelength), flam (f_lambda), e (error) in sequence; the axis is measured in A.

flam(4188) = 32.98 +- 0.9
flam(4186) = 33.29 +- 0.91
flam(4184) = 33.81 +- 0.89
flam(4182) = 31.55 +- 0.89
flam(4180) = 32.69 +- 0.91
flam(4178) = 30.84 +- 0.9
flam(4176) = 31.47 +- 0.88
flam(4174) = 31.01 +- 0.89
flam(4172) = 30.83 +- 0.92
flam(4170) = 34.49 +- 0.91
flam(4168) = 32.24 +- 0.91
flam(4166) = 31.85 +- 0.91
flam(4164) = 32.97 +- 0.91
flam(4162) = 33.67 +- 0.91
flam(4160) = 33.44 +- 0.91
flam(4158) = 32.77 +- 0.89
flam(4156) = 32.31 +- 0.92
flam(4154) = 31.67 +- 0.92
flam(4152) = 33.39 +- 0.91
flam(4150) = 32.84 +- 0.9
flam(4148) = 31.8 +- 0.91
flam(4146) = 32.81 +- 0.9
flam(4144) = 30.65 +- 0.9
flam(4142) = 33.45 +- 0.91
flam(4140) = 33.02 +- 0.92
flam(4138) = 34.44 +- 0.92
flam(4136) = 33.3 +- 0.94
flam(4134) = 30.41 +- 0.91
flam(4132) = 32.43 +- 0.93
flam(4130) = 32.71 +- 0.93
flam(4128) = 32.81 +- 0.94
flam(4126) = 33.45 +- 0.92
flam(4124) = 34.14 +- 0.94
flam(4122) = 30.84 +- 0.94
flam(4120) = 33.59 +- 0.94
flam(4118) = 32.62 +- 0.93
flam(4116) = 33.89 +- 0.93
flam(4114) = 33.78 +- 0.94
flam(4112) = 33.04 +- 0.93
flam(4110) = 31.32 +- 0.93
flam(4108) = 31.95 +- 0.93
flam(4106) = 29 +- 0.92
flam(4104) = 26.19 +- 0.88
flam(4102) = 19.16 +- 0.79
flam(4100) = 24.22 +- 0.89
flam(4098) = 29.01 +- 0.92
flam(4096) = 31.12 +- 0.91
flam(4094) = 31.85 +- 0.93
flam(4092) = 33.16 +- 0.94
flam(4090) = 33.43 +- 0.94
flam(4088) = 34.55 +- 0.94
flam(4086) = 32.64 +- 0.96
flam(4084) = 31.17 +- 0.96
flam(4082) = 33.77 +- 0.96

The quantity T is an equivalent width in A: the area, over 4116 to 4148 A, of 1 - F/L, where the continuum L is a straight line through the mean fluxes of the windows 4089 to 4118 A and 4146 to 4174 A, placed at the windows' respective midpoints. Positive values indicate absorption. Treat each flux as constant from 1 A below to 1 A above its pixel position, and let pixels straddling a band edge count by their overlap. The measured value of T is -1.4 A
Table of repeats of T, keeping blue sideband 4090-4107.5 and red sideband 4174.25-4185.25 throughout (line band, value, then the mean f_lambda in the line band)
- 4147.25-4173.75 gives -1.2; 32.6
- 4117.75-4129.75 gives -1.4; 32.9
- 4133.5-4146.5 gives -1.0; 32.7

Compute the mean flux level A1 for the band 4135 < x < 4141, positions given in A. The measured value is 33.6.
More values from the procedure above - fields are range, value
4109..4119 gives 32.9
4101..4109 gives 26.6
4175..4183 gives 31.6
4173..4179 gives 31.1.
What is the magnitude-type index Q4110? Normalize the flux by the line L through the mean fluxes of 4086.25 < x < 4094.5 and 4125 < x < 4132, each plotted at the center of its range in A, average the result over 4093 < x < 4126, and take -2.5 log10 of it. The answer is 0.090 mag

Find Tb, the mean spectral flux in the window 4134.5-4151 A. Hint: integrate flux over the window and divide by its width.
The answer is 32.7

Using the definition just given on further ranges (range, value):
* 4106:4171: 32.7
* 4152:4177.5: 32.4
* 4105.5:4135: 32.5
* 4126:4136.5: 32.4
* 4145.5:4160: 32.6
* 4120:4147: 32.7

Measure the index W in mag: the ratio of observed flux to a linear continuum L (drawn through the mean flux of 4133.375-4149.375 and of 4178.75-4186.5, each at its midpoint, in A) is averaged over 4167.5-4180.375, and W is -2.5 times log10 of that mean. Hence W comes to 0.03 mag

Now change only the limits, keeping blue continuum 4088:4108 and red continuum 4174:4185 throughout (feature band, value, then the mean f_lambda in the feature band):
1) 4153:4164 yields -0.05 mag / 32.8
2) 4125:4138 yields -0.08 mag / 32.7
